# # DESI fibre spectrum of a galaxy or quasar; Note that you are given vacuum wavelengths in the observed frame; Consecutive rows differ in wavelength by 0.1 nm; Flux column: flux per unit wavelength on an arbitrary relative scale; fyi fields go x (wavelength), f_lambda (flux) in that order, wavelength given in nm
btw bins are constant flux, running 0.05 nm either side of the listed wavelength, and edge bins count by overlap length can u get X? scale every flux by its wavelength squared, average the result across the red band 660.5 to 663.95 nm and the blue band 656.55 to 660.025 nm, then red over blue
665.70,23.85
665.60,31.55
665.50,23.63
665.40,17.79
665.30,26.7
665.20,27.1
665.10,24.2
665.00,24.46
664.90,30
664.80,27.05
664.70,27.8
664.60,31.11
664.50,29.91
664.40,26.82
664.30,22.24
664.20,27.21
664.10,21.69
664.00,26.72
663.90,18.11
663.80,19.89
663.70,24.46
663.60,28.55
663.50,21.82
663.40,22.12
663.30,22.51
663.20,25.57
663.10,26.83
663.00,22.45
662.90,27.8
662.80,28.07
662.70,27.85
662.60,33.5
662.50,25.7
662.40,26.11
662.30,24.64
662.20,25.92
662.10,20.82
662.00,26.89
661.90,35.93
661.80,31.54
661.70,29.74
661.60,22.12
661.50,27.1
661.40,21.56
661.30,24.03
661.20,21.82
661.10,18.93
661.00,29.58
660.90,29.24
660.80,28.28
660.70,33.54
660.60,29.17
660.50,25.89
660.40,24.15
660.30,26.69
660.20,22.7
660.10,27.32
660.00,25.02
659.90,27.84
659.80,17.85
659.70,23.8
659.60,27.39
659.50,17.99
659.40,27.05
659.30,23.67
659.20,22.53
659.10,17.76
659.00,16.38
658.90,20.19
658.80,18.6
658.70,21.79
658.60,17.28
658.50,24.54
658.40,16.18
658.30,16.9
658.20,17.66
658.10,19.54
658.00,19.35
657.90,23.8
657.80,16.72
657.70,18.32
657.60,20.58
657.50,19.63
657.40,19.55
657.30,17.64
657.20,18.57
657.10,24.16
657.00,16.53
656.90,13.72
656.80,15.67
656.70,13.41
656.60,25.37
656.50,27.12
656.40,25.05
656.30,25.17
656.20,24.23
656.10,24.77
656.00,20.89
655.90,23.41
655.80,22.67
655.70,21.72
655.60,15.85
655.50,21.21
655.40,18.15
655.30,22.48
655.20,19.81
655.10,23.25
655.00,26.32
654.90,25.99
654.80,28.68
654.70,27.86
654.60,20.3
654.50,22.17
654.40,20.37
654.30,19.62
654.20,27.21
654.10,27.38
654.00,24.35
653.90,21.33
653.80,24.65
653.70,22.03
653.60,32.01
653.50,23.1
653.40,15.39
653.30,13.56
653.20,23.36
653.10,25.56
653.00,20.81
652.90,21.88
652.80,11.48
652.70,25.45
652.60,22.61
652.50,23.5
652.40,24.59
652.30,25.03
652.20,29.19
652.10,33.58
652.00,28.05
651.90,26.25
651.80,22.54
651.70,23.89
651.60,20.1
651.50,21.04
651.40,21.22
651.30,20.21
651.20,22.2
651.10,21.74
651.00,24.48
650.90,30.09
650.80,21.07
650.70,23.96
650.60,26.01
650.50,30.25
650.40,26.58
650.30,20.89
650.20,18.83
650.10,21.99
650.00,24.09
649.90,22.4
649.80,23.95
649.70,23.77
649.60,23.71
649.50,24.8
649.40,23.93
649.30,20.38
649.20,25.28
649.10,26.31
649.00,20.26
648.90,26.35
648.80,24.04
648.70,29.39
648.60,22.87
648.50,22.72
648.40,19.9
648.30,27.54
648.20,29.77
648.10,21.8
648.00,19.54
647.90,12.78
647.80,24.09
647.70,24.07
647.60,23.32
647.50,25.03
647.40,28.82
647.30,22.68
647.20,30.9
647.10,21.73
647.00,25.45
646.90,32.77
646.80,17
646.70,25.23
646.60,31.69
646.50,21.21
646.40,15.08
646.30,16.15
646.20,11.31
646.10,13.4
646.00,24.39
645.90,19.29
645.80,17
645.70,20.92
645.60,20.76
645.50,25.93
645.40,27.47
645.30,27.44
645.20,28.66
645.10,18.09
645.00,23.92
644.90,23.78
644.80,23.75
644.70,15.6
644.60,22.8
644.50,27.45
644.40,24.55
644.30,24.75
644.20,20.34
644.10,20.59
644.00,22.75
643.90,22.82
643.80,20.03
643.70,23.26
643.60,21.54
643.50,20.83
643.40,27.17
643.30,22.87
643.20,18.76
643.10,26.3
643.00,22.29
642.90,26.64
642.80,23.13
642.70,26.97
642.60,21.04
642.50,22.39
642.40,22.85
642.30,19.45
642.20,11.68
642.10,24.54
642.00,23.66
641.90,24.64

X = 1.3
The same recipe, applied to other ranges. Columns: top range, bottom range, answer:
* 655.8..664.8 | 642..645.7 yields 1.09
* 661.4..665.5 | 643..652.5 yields 1.16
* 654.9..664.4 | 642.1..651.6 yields 1.05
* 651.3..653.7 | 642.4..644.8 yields 1.04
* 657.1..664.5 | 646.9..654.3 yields 1.03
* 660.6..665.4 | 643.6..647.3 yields 1.22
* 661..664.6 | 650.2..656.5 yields 1.12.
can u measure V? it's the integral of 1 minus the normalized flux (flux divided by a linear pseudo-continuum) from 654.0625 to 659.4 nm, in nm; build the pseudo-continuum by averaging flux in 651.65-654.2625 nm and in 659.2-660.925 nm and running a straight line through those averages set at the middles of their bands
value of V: 0.77 nm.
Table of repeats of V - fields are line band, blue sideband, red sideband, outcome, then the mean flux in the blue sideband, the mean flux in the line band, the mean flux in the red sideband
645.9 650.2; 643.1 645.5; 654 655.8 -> 0.00 nm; 23.1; 23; 22.9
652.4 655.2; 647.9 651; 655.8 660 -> -0.08 nm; 23.9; 22.9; 20.8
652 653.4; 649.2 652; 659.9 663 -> 0.06 nm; 23.5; 23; 26.7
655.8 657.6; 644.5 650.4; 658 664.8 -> 0.23 nm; 22.9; 20.9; 24.5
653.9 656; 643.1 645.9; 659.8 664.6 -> 0.15 nm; 22.7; 22.9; 25.9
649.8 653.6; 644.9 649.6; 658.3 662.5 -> 0.03 nm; 23.1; 23.3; 24.3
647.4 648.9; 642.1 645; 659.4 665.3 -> -0.02 nm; 22.4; 23.6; 25.8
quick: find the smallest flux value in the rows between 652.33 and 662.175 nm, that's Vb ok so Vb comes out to 11.48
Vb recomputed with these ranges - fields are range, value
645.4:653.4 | 11.31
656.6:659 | 13.41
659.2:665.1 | 17.85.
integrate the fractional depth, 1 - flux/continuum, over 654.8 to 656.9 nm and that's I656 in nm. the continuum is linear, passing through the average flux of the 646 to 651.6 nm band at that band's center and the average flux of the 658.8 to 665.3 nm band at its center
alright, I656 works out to 0.19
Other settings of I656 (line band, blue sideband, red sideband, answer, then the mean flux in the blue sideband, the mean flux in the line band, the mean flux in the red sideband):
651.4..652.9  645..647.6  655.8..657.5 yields -0.150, 22.8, 23.9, 21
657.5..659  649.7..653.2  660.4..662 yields 0.390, 23.7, 19.3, 27.1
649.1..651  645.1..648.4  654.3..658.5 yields -0.162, 22.8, 24.1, 21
